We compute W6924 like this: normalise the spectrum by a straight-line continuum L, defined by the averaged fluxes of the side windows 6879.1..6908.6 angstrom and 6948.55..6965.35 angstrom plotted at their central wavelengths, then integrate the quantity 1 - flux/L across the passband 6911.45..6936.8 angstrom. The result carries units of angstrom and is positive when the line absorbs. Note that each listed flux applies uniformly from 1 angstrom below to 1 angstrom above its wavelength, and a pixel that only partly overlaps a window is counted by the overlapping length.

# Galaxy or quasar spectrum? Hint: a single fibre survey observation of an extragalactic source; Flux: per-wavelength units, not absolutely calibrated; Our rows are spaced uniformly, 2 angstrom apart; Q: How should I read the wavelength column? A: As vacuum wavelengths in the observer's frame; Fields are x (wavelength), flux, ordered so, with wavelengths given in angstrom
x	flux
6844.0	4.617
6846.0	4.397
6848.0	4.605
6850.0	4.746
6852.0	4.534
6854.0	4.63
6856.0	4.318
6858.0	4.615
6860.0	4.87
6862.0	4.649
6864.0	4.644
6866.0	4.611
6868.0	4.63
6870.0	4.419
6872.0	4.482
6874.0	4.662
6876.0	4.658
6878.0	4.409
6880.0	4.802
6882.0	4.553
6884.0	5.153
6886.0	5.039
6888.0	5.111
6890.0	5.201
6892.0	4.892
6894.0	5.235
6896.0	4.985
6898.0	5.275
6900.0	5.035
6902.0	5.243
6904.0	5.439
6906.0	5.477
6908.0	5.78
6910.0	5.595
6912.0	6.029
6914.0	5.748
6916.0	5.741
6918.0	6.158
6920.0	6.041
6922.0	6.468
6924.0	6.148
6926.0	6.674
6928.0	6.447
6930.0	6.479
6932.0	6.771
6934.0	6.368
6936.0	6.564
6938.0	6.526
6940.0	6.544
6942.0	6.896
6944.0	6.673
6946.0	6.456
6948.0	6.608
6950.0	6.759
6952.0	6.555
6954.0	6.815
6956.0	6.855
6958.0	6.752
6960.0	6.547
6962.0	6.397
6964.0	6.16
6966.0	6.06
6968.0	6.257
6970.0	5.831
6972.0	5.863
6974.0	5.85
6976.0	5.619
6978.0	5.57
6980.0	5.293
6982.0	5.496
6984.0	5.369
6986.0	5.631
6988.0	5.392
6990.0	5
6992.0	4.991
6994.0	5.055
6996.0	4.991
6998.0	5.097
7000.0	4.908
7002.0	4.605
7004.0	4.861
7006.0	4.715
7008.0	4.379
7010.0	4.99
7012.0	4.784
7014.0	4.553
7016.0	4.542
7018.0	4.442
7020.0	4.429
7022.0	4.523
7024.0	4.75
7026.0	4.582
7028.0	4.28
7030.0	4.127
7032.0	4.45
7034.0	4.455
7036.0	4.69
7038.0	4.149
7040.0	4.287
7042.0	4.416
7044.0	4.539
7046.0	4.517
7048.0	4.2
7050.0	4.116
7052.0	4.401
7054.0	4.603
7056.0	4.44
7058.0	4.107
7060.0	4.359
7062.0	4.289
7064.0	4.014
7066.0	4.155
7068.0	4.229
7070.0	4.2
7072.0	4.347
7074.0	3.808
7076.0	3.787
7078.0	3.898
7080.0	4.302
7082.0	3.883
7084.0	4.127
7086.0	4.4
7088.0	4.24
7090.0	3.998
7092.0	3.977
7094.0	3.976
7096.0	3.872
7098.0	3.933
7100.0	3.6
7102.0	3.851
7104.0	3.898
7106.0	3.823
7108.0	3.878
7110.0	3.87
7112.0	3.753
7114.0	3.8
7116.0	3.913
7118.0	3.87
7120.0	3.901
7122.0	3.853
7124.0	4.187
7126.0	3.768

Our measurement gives -1.92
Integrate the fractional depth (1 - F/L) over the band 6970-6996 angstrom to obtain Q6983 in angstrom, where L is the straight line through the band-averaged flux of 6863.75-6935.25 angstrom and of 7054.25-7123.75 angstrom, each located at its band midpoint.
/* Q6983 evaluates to -3.4 angstrom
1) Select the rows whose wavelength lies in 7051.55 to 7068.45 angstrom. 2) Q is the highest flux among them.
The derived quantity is 4.603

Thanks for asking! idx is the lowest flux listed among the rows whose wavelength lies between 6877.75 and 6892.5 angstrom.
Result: 4.409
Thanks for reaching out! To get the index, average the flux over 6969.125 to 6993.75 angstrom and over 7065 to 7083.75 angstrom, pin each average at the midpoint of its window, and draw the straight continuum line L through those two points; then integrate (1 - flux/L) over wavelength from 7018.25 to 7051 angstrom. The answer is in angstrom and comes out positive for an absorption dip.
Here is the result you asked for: 1.8 angstrom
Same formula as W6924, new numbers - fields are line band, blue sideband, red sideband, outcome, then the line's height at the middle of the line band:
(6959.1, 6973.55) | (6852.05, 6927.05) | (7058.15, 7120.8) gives -4.4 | 4.72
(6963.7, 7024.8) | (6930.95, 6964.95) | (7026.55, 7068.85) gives 4.5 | 5.55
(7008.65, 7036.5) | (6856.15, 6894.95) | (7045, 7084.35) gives -1.4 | 4.32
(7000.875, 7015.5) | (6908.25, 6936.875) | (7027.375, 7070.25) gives 0.7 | 4.93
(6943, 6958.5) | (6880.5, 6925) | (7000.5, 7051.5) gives -4.9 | 5.09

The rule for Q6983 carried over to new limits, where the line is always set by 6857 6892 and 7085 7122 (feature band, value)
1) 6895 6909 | -2.0 angstrom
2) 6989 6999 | -1.7 angstrom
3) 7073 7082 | 0.2 angstrom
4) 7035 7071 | -1.9 angstrom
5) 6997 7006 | -1.2 angstrom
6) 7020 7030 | -0.7 angstrom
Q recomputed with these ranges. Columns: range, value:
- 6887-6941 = 6.771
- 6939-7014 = 6.896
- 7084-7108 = 4.4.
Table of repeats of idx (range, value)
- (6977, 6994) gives 4.991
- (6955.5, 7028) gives 4.28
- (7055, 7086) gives 3.787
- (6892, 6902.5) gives 4.892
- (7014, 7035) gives 4.127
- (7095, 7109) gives 3.6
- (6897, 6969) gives 5.035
